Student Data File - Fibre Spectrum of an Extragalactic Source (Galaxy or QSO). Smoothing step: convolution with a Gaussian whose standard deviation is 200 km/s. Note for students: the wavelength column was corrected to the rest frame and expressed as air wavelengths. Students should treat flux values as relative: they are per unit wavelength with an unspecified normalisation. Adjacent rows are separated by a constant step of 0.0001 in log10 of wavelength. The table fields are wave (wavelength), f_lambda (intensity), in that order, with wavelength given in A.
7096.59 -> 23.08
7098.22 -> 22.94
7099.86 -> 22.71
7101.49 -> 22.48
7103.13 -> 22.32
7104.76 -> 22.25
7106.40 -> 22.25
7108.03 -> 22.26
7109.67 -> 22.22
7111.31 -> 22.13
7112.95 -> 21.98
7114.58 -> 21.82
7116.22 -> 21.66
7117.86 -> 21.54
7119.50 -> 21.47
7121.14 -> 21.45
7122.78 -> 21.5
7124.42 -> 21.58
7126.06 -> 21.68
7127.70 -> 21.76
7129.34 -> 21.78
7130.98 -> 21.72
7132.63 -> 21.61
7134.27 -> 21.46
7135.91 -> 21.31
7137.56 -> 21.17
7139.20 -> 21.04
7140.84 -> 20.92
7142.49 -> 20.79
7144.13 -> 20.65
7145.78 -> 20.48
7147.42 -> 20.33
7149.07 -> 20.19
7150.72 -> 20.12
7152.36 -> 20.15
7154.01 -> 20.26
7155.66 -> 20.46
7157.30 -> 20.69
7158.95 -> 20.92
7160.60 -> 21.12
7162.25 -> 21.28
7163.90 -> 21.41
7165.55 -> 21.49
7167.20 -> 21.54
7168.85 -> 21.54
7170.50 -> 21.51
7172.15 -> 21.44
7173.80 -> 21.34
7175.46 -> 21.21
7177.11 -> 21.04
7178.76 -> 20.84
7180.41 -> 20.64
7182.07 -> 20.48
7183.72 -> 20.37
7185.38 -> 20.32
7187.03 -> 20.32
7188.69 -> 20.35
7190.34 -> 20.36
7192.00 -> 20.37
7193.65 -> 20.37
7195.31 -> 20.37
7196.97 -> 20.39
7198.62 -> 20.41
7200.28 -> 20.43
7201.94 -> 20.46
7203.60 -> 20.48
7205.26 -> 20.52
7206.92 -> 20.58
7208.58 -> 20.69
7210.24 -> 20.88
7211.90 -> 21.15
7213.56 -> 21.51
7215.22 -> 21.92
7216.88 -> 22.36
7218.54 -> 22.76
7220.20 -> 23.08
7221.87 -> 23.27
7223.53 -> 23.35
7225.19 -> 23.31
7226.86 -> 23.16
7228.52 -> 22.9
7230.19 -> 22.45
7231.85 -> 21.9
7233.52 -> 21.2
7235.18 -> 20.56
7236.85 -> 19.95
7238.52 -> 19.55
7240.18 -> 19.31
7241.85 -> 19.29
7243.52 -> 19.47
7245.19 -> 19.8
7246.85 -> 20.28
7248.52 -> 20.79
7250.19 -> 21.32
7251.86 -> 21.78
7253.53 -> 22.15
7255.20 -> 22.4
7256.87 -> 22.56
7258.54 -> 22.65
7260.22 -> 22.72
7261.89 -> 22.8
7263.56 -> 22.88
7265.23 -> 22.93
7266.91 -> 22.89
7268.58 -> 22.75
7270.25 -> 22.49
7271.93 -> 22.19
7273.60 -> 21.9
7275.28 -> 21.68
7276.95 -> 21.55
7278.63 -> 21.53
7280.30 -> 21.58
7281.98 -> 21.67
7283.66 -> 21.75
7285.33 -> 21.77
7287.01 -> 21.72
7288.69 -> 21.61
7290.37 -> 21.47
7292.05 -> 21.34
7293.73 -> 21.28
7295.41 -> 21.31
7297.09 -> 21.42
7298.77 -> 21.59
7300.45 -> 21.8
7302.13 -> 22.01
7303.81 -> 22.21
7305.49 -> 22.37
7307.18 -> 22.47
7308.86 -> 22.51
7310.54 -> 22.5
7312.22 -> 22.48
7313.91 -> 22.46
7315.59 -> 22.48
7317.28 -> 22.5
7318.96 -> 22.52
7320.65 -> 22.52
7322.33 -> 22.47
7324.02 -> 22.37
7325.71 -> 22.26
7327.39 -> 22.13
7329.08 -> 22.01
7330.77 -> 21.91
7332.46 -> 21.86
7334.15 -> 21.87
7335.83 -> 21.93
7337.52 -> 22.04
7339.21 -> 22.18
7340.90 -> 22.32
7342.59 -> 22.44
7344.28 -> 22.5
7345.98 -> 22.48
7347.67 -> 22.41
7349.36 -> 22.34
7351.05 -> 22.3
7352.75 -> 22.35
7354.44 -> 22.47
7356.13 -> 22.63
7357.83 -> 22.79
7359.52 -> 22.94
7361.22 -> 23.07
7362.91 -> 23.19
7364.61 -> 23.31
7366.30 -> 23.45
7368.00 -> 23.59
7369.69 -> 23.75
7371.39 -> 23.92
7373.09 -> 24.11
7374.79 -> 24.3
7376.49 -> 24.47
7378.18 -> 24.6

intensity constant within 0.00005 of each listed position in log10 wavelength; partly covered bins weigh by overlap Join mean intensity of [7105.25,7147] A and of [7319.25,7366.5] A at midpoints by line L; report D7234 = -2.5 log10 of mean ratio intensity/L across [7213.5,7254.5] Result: 0.02 mag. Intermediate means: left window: 21.5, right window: 22.4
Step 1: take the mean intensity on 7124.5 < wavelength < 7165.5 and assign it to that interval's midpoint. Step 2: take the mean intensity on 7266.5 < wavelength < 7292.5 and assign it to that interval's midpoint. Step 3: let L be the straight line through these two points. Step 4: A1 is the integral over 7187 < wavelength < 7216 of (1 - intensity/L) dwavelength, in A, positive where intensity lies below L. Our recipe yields 1.0 A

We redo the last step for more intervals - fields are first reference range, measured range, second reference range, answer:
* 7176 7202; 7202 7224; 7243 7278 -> -0.7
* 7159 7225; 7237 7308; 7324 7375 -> 1.0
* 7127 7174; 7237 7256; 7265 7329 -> 1.0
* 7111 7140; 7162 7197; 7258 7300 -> 1.4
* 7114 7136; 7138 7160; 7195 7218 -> 0.9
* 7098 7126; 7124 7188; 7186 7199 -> 0.4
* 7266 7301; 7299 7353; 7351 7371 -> 0.5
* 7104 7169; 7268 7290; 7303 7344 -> 0.2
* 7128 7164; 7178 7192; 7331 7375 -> 0.5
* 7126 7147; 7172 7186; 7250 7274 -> 0.5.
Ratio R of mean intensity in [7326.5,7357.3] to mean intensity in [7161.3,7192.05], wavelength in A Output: 1.1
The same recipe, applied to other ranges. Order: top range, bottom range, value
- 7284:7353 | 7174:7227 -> 1.04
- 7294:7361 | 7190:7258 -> 1.05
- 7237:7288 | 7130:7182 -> 1.03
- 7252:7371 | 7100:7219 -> 1.05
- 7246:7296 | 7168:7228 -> 1.03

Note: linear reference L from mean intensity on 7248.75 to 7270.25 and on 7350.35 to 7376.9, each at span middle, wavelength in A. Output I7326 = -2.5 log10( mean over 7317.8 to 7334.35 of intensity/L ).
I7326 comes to 0.04 mag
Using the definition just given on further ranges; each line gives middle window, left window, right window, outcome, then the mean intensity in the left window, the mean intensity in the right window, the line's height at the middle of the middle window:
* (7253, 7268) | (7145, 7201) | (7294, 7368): -0.051 mag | 20.7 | 22.4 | 21.6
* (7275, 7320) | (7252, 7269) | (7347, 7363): 0.035 mag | 22.6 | 22.6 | 22.6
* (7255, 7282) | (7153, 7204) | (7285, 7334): -0.033 mag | 20.8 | 22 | 21.6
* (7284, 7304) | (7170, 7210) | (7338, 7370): 0.018 mag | 20.6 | 22.7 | 22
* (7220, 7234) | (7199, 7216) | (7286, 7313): -0.084 mag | 20.8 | 21.9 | 21.1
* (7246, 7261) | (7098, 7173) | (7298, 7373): 0.011 mag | 21.4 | 22.5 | 22.1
